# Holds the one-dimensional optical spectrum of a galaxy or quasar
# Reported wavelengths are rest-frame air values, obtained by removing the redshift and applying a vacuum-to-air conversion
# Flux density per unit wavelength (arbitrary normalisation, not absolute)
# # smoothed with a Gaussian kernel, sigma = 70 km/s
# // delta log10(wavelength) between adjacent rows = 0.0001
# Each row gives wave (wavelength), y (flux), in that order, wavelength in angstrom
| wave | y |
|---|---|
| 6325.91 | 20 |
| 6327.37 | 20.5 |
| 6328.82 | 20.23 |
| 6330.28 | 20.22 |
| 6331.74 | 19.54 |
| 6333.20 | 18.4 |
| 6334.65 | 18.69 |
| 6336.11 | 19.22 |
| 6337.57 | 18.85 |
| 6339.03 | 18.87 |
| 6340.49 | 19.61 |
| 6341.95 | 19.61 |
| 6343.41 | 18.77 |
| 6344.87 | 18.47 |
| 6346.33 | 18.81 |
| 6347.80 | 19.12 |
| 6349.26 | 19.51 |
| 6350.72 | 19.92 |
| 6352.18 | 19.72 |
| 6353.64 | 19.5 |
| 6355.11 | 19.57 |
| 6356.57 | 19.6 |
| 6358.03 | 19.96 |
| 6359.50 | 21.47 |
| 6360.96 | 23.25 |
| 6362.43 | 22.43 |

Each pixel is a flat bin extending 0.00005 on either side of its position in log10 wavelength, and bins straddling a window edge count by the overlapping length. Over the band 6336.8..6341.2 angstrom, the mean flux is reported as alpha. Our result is 19.1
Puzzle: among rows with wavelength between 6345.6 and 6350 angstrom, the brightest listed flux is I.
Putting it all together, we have 19.51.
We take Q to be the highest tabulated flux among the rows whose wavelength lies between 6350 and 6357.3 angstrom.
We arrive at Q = 19.92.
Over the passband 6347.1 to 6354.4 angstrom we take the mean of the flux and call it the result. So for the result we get 19.6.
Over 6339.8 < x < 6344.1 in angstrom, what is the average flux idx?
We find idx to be 19.3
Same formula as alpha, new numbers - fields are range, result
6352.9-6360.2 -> 20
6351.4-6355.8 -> 19.6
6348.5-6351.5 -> 19.8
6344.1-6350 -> 19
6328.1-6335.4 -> 19.4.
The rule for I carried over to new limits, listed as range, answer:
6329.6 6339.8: 20.22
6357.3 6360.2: 21.47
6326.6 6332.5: 20.5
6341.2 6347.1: 19.61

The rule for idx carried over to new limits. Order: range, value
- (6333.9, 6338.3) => 18.9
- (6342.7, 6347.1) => 18.7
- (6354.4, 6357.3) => 19.6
